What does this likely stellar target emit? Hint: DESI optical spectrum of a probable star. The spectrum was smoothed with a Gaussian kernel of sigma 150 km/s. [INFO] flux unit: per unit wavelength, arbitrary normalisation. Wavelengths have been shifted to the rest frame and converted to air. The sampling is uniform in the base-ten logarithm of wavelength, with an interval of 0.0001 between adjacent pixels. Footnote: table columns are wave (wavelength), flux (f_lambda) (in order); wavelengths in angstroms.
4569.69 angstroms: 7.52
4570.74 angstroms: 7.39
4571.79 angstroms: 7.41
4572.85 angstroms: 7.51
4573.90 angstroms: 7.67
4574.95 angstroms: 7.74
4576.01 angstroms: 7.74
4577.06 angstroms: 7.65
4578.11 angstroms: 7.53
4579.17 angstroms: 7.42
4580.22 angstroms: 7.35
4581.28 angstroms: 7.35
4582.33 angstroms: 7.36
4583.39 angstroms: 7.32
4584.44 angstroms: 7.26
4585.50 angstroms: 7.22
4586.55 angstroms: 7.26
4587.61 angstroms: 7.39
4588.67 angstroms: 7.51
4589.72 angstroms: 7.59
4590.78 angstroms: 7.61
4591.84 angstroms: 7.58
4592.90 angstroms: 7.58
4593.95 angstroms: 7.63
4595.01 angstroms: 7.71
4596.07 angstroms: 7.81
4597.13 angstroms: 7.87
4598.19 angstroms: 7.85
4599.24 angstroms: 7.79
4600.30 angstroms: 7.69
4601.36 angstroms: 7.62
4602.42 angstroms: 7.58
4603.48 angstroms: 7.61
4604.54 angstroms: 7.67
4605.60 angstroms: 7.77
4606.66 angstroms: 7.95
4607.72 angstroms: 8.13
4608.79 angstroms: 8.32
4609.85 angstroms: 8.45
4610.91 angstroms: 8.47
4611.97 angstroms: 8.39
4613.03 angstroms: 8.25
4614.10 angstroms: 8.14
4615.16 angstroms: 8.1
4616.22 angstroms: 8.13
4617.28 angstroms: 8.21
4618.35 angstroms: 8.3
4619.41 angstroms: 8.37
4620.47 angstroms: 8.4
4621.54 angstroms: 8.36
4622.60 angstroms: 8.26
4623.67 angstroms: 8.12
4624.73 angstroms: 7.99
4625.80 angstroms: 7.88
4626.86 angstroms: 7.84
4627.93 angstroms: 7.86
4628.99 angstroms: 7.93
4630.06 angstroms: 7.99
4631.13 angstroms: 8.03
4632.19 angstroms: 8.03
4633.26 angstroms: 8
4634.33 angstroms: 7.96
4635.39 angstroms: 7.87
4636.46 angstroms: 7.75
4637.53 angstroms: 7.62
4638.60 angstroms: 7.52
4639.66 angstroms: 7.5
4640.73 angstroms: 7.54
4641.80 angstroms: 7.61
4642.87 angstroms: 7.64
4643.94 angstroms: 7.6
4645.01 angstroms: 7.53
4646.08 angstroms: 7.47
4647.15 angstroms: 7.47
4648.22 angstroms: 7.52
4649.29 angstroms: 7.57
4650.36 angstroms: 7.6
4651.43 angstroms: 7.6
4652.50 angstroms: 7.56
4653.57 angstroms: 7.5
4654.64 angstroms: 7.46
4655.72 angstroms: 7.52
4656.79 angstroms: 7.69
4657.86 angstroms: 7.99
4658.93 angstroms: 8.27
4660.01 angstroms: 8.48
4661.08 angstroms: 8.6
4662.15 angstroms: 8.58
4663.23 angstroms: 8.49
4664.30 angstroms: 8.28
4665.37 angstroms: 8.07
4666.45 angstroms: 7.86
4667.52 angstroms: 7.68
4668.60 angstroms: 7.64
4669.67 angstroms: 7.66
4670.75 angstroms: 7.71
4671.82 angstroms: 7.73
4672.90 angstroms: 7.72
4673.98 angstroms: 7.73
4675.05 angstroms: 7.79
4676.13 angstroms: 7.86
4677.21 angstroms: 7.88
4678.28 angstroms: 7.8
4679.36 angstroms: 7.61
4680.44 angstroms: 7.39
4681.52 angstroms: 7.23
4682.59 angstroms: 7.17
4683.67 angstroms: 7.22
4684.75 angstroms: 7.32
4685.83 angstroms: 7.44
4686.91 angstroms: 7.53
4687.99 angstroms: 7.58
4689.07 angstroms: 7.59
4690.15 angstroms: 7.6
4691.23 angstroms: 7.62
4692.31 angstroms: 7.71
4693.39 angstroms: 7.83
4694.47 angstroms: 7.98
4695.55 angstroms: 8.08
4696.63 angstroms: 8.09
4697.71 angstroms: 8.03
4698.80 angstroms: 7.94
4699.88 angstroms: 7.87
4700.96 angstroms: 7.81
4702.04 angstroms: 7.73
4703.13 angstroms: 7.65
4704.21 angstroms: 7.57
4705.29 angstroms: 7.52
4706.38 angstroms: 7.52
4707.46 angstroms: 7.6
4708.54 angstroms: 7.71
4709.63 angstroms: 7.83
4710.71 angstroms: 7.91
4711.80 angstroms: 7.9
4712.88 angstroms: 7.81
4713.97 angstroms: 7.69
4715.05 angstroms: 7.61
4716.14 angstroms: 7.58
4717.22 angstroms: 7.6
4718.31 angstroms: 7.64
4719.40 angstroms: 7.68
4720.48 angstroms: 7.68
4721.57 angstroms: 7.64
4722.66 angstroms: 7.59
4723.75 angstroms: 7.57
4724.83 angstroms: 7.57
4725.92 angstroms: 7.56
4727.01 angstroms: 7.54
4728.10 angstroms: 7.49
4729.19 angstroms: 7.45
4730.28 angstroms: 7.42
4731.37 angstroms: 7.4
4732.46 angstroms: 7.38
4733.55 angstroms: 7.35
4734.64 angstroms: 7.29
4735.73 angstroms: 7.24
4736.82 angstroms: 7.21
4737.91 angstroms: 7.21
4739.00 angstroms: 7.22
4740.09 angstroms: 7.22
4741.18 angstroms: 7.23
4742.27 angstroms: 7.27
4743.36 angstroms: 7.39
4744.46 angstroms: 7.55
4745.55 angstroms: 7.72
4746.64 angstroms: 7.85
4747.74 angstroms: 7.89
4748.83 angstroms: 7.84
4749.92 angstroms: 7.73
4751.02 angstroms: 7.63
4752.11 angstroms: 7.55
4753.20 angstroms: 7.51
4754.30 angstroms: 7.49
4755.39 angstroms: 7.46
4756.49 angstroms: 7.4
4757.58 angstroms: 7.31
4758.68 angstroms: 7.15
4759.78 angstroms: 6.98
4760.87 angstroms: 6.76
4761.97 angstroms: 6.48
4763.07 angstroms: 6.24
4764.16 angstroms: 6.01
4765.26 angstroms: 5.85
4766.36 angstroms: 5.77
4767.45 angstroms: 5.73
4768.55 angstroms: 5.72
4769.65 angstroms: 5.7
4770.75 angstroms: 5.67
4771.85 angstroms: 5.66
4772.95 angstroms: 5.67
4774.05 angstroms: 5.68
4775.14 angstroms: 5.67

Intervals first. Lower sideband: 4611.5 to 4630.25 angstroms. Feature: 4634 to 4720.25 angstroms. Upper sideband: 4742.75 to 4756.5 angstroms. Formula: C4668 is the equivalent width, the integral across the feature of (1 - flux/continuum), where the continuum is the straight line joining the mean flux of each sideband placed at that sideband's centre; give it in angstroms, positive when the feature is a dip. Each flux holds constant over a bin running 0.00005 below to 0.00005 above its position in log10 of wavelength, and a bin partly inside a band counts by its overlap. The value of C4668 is 2.0 angstroms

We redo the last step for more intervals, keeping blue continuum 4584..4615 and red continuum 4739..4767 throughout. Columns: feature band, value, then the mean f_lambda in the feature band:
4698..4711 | -0.6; 7.72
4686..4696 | -0.4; 7.71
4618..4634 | -0.8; 8.09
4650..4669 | -1.0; 7.94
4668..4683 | -0.3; 7.64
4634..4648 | 0.0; 7.62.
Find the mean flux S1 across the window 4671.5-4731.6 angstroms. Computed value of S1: 7.65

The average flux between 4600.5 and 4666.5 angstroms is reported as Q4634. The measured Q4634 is 7.93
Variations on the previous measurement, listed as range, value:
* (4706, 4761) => 7.51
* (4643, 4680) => 7.81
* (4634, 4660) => 7.65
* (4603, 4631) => 8.11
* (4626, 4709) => 7.75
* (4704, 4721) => 7.68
